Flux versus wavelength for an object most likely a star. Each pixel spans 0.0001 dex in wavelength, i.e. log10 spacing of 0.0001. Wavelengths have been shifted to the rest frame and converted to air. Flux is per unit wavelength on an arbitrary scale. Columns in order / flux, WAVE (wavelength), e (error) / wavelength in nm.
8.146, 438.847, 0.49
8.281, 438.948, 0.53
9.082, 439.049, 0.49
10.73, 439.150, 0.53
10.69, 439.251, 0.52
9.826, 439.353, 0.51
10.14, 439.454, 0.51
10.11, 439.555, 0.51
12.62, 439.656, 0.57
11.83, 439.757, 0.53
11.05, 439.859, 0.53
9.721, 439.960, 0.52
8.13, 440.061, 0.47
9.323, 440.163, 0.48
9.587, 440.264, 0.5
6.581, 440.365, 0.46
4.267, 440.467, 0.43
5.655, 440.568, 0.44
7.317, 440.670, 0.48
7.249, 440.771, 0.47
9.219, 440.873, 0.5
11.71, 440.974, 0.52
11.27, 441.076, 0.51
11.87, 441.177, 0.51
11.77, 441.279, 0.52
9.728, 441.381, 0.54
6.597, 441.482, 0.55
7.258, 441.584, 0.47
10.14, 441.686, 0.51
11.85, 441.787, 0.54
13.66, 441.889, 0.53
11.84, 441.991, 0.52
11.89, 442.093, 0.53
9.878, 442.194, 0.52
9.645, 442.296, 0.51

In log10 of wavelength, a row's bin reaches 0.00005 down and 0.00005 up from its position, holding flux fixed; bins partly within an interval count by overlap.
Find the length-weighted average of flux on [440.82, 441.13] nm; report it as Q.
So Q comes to 10.7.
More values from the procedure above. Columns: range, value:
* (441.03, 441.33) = 11.6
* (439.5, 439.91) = 11.4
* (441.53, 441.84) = 9.74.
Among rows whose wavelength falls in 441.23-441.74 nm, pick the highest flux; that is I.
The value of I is 11.77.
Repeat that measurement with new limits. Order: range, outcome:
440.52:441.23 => 11.87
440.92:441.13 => 11.71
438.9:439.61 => 10.73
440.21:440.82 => 9.587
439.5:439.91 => 12.62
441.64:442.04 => 13.66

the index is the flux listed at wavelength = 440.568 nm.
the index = 5.655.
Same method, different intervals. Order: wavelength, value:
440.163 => 9.323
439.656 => 12.62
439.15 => 10.73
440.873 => 9.219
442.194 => 9.878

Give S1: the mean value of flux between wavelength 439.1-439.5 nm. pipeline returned 10.3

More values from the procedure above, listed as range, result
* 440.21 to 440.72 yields 6.7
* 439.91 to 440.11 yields 8.94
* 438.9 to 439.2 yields 9.38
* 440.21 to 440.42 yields 8.04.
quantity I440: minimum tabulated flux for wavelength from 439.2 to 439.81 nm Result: 9.826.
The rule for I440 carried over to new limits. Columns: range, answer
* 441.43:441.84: 6.597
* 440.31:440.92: 4.267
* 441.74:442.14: 11.84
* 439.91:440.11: 8.13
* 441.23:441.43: 9.728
